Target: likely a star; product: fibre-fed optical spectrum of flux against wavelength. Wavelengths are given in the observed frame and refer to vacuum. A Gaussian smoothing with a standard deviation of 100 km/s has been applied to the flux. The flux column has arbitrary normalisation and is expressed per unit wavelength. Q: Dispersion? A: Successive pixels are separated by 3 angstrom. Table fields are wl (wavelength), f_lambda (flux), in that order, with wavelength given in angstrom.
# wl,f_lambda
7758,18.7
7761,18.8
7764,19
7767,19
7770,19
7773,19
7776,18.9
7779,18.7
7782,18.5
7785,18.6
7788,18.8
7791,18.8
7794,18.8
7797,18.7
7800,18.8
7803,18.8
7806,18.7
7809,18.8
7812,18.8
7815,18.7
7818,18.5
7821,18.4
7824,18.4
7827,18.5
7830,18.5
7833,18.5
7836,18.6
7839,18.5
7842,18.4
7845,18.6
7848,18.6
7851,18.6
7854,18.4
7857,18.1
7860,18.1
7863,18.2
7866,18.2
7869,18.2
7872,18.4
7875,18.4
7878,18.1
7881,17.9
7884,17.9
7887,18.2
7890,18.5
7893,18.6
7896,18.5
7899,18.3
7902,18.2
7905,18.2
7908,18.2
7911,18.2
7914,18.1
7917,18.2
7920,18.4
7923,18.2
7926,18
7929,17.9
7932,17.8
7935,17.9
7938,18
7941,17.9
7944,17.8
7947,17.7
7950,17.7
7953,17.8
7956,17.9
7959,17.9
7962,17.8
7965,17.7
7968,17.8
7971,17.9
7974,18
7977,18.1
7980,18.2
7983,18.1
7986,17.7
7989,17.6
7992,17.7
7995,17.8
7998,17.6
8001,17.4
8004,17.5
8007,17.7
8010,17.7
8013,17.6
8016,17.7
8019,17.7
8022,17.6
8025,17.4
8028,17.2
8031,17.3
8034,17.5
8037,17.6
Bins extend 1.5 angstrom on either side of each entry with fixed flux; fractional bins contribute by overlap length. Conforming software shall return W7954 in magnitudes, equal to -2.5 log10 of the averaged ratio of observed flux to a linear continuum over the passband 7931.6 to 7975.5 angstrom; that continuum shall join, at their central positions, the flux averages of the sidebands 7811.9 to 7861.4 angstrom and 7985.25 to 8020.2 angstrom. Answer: 0.00 mag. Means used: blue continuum 18.5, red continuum 17.6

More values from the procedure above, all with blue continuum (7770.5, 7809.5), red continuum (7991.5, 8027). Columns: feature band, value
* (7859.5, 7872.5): 0.01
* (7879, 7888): 0.02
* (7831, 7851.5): 0.00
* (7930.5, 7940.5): 0.01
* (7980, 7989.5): -0.01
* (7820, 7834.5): 0.01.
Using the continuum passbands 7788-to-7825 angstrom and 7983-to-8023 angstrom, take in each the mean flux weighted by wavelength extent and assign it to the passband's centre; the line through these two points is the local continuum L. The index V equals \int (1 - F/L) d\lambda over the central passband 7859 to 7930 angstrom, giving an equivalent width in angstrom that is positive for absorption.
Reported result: 0.0 angstrom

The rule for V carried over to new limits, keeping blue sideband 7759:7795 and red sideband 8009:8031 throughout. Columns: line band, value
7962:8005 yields -0.16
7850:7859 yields 0.04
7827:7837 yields 0.00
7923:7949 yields 0.13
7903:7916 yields -0.04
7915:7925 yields -0.10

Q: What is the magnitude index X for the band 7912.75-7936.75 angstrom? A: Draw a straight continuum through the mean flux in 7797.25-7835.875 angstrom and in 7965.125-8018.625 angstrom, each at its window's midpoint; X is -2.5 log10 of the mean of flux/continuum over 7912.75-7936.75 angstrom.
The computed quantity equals 0.00 mag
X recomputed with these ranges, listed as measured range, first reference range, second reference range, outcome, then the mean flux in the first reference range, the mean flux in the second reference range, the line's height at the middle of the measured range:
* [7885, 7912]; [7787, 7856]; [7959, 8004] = -0.01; 18.6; 17.8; 18.2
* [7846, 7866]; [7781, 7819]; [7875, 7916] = 0.01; 18.7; 18.2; 18.4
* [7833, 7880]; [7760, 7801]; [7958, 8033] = 0.00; 18.8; 17.7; 18.4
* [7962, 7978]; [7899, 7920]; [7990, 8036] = 0.00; 18.2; 17.6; 17.8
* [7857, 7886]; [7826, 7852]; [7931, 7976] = 0.01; 18.5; 17.8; 18.3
